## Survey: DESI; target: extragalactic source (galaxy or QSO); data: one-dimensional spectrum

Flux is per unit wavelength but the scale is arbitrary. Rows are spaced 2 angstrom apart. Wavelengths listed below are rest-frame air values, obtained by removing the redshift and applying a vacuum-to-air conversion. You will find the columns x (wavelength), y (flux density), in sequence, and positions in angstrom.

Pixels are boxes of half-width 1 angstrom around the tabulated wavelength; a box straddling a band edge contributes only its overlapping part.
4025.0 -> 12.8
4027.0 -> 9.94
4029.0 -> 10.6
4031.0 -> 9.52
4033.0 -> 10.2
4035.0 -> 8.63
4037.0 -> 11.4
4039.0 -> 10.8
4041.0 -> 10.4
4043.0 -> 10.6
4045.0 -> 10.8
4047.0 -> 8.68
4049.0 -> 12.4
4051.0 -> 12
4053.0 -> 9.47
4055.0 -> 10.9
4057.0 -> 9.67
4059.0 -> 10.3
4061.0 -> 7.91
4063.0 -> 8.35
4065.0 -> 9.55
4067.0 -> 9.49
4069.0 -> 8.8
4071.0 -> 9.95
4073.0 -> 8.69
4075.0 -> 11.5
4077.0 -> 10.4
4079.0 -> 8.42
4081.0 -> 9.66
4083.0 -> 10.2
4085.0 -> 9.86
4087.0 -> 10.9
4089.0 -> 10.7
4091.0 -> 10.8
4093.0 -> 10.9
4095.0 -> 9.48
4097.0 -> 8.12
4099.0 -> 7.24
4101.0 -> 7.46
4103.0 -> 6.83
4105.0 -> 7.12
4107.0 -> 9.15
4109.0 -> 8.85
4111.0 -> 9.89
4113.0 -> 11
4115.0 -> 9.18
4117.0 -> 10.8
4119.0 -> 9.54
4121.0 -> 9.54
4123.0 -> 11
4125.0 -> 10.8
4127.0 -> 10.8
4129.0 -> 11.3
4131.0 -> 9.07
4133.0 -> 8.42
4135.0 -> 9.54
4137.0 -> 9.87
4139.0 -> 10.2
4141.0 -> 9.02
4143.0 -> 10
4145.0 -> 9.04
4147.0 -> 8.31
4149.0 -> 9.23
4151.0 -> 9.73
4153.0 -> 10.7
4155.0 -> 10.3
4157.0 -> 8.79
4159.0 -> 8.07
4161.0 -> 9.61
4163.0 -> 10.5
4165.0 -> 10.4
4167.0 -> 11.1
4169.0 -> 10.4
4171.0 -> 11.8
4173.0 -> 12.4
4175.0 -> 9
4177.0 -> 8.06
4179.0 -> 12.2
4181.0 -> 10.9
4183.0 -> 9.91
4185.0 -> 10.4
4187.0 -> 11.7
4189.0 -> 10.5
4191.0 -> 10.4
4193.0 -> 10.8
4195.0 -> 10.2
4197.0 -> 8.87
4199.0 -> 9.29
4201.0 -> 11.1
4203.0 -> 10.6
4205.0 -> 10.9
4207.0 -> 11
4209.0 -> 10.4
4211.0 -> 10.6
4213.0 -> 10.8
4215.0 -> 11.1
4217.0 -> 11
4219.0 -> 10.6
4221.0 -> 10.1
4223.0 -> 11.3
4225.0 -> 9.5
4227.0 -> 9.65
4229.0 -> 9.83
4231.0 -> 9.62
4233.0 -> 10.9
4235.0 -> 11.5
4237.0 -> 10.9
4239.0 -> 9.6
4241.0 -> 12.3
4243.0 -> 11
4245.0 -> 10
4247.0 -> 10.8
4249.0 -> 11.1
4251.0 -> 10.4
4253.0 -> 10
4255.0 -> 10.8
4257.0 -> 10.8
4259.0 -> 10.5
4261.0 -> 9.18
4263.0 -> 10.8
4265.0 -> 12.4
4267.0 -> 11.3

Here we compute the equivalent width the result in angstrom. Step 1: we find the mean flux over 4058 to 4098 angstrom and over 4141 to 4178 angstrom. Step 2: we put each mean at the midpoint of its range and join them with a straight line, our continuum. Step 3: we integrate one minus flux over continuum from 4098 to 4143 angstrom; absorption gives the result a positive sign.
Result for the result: 1.7 angstrom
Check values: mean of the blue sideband 9.7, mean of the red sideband 9.84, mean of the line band 9.41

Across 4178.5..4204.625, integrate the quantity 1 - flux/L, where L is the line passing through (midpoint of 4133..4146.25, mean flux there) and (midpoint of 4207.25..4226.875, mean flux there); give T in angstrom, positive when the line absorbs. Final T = -0.7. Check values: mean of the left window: 9.5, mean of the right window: 10.6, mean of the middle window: 10.5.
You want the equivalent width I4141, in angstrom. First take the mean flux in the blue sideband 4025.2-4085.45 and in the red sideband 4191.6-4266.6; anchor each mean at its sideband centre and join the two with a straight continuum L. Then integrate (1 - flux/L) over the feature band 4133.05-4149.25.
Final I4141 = 1.46 angstrom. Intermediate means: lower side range 10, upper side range 10.6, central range 9.35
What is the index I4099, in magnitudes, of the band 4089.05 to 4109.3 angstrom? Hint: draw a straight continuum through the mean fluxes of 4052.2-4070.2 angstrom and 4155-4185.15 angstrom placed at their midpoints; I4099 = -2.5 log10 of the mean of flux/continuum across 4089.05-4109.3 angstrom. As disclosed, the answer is 0.12 mag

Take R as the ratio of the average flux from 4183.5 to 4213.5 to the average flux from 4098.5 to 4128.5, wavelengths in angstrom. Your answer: 1.12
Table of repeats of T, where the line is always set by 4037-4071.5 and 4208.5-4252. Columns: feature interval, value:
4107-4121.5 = 0.62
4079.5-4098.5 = 0.38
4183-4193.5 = -0.22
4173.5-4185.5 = 0.31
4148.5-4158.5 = 0.64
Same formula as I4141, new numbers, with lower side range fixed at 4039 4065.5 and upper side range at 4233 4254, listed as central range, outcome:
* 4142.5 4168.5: 2.0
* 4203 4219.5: -0.2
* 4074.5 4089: 0.1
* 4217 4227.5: 0.4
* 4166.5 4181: -0.2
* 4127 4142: 1.0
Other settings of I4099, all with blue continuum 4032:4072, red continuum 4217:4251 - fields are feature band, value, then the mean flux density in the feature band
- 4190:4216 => 0.00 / 10.5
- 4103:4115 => 0.13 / 9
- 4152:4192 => 0.00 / 10.4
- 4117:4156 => 0.05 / 9.84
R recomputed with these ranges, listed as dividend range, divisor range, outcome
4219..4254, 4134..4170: 1.08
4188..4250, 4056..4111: 1.13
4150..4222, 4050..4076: 1.07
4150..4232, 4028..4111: 1.07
